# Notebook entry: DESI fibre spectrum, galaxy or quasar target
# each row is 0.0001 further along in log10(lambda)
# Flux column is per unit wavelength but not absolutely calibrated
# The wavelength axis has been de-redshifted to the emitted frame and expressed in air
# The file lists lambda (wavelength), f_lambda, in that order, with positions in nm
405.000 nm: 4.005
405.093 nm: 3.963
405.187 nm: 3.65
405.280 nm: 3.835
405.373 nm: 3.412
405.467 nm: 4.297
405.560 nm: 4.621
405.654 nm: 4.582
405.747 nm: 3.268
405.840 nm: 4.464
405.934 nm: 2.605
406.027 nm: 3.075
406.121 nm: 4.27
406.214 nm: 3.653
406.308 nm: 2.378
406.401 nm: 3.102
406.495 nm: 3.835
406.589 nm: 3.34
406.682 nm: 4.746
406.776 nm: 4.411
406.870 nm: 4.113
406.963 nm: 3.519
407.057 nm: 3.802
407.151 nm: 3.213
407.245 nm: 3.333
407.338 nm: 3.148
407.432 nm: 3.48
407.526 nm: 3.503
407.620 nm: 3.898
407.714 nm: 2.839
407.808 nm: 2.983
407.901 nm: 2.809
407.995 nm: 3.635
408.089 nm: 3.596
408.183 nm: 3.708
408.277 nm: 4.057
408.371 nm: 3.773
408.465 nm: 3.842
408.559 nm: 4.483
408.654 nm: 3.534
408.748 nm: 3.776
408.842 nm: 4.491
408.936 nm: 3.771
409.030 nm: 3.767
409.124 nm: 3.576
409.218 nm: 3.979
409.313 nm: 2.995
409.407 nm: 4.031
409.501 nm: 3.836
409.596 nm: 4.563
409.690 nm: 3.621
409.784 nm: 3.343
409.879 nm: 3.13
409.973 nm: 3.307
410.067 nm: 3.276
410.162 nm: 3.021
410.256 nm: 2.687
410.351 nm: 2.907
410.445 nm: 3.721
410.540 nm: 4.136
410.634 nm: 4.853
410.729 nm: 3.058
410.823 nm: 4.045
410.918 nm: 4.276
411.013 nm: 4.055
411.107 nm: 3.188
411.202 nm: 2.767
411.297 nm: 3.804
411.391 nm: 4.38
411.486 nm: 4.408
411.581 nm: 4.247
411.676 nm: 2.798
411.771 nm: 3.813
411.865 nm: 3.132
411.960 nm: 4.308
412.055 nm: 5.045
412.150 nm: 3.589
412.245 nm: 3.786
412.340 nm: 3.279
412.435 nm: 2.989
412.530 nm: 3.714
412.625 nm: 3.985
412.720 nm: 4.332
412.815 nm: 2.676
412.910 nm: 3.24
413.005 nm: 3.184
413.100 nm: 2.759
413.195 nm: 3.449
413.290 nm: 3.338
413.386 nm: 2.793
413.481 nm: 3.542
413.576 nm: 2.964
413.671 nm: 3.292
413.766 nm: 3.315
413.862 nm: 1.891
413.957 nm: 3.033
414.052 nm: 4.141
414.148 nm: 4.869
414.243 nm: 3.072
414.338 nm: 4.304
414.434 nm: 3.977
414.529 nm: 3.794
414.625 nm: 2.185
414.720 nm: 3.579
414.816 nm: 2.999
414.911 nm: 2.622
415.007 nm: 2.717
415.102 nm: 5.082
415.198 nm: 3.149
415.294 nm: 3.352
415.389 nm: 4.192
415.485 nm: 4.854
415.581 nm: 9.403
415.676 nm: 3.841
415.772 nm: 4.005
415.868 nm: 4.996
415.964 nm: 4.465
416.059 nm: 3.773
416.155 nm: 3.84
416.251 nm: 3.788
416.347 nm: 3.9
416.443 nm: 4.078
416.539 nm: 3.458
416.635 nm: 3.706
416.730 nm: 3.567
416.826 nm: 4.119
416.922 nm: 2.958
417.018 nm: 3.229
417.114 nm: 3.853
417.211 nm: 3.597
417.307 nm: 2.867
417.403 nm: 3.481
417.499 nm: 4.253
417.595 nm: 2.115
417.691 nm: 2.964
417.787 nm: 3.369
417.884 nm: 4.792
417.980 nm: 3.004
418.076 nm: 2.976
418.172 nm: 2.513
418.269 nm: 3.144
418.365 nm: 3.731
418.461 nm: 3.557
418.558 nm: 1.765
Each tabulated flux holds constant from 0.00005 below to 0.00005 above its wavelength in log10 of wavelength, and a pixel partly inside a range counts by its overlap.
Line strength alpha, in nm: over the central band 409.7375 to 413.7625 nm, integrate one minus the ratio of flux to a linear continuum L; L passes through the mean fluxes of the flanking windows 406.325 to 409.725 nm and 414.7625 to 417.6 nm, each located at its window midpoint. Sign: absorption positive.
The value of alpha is 0.26 nm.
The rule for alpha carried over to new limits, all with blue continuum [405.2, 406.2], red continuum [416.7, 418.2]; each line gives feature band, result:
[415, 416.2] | -0.37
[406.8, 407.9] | 0.10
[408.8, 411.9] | -0.02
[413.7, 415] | 0.05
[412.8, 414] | 0.16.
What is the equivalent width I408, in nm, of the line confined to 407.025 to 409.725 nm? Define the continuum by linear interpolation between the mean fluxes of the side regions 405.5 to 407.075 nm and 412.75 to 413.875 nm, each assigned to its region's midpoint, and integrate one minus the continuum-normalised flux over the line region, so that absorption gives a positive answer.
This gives -0.08 nm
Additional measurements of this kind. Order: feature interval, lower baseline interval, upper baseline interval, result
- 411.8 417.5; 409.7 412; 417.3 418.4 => -0.443 nm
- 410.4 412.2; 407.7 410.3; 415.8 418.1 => -0.132 nm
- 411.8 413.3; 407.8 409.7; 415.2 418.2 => 0.098 nm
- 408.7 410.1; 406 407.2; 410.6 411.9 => 0.008 nm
